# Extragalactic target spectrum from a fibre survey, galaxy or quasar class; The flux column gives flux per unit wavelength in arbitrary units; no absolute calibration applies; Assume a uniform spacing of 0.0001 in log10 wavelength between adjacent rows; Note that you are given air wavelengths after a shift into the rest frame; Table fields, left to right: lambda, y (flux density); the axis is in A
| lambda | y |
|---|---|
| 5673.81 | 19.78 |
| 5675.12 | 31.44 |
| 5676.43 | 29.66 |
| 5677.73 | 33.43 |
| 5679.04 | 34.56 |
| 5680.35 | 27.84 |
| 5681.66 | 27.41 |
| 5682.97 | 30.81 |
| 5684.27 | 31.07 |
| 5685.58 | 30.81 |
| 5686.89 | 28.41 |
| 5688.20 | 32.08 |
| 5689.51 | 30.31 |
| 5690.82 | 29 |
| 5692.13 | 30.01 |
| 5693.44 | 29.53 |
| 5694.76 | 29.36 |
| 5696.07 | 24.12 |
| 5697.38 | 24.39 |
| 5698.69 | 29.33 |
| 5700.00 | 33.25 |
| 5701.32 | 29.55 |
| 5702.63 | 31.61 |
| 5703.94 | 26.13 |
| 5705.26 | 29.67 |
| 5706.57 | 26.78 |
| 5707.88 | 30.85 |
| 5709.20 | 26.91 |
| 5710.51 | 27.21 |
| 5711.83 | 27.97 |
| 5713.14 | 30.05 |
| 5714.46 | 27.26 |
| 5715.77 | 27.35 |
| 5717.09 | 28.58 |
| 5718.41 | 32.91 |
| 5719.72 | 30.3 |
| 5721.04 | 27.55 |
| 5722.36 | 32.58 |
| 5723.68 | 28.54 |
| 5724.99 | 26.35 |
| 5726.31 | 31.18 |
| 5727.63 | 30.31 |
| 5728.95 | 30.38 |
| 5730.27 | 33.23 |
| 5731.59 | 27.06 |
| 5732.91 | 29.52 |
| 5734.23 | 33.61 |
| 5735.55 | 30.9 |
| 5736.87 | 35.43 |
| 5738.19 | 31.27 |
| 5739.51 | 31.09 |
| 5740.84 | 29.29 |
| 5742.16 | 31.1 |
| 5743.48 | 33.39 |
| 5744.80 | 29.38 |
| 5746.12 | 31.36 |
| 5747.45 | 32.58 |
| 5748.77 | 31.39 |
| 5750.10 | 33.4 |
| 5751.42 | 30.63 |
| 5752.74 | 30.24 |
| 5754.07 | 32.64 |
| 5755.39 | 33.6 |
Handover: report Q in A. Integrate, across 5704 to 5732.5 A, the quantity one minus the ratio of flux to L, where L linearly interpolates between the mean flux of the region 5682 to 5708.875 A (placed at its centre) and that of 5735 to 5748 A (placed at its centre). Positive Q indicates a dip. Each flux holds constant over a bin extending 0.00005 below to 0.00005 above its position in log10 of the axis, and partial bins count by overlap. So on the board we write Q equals 1.2 A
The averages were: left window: 29.3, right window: 31.6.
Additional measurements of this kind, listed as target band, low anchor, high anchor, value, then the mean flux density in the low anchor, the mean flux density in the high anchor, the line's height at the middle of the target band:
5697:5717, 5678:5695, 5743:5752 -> 1.4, 30.2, 31.7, 30.7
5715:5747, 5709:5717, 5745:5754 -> -0.9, 27.9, 31.5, 29.7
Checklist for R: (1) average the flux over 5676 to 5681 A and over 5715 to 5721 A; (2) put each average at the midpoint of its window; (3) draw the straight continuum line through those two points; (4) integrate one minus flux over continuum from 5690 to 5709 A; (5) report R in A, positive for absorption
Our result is 1.0 A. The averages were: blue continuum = 31.5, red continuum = 29.5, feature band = 28.8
